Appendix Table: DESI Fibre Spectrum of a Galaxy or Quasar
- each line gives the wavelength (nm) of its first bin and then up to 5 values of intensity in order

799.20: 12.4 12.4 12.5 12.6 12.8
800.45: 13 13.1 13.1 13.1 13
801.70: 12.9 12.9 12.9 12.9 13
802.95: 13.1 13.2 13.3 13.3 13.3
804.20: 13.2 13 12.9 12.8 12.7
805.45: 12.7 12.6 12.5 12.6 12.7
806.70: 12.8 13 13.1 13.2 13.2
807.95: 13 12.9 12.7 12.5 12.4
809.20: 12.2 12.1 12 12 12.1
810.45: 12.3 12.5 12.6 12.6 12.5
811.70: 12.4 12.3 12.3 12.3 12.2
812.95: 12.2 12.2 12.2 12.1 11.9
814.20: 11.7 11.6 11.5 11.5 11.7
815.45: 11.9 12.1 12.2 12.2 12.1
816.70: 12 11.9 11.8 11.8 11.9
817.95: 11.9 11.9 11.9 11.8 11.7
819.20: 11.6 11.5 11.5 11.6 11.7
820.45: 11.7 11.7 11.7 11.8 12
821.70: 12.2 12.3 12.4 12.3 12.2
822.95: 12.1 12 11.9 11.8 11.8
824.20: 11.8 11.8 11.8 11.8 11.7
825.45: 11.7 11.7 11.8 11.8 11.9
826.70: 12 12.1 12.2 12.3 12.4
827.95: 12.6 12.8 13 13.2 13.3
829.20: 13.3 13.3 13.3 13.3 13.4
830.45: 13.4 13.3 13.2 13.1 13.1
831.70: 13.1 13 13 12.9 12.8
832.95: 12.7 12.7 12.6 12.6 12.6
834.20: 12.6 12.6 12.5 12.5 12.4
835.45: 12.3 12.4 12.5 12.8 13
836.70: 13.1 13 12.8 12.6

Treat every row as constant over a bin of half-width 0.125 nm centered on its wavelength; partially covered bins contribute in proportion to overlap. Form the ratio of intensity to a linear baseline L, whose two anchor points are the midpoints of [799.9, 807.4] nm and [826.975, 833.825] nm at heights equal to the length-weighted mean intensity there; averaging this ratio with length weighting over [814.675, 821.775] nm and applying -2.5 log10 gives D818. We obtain 0.10 mag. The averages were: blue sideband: 12.9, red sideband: 12.9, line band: 11.8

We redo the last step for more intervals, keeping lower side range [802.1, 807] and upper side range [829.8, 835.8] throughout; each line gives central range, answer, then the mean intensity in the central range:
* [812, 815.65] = 0.082 mag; 12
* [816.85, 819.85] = 0.099 mag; 11.8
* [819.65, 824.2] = 0.082 mag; 11.9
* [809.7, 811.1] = 0.054 mag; 12.3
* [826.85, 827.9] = 0.050 mag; 12.3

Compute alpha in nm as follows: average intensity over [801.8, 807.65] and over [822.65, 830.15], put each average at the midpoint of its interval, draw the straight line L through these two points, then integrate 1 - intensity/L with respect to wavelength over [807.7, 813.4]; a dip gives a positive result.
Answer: 0.17 nm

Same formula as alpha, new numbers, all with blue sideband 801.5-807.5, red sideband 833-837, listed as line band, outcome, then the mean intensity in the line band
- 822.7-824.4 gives 0.11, 11.9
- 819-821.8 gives 0.23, 11.7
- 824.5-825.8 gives 0.10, 11.7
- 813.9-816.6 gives 0.21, 11.9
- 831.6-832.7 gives -0.03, 13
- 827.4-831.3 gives -0.12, 13.1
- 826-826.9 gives 0.06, 11.9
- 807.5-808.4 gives -0.01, 13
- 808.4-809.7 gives 0.06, 12.3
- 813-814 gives 0.06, 12.1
